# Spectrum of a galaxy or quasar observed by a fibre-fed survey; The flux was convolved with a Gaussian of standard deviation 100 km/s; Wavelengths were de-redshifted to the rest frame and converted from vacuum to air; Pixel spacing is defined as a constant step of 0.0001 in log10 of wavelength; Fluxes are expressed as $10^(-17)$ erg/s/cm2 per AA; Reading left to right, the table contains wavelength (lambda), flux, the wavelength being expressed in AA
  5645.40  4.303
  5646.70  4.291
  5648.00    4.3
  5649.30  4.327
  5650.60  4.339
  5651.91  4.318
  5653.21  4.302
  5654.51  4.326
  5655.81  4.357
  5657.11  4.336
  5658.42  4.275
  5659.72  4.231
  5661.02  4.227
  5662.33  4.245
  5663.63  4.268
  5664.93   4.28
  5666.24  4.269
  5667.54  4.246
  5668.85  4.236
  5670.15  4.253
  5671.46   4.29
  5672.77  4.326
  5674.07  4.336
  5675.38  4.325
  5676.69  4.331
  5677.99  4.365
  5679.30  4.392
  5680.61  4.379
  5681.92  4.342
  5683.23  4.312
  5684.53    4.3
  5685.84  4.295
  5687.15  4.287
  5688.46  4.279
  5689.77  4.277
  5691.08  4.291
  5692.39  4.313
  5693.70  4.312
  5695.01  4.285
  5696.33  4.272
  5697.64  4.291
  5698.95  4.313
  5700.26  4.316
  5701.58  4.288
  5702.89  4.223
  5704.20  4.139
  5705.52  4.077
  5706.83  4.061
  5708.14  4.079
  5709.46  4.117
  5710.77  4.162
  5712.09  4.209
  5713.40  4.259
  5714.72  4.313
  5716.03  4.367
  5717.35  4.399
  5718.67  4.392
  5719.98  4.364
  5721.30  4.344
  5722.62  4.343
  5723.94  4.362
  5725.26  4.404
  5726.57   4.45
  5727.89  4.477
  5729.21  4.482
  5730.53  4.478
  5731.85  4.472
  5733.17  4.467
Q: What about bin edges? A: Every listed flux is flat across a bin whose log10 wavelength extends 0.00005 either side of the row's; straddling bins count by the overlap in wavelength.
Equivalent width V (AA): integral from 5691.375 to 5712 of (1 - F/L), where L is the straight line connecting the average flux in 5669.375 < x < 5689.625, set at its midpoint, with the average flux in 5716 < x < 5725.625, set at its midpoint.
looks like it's 0.60 AA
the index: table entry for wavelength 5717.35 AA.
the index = 4.399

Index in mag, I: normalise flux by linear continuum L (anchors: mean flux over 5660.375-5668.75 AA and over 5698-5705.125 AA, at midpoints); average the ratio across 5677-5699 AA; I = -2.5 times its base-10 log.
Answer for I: -0.02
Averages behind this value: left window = 4.25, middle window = 4.31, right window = 4.25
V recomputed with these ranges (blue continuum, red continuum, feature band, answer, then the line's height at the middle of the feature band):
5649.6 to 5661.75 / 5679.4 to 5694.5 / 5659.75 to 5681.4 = 0.04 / 4.31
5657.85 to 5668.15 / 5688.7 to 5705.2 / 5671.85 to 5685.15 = -0.24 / 4.26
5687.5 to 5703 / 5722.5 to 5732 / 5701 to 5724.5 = 0.65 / 4.37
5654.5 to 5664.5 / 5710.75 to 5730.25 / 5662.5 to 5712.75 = 0.62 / 4.32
